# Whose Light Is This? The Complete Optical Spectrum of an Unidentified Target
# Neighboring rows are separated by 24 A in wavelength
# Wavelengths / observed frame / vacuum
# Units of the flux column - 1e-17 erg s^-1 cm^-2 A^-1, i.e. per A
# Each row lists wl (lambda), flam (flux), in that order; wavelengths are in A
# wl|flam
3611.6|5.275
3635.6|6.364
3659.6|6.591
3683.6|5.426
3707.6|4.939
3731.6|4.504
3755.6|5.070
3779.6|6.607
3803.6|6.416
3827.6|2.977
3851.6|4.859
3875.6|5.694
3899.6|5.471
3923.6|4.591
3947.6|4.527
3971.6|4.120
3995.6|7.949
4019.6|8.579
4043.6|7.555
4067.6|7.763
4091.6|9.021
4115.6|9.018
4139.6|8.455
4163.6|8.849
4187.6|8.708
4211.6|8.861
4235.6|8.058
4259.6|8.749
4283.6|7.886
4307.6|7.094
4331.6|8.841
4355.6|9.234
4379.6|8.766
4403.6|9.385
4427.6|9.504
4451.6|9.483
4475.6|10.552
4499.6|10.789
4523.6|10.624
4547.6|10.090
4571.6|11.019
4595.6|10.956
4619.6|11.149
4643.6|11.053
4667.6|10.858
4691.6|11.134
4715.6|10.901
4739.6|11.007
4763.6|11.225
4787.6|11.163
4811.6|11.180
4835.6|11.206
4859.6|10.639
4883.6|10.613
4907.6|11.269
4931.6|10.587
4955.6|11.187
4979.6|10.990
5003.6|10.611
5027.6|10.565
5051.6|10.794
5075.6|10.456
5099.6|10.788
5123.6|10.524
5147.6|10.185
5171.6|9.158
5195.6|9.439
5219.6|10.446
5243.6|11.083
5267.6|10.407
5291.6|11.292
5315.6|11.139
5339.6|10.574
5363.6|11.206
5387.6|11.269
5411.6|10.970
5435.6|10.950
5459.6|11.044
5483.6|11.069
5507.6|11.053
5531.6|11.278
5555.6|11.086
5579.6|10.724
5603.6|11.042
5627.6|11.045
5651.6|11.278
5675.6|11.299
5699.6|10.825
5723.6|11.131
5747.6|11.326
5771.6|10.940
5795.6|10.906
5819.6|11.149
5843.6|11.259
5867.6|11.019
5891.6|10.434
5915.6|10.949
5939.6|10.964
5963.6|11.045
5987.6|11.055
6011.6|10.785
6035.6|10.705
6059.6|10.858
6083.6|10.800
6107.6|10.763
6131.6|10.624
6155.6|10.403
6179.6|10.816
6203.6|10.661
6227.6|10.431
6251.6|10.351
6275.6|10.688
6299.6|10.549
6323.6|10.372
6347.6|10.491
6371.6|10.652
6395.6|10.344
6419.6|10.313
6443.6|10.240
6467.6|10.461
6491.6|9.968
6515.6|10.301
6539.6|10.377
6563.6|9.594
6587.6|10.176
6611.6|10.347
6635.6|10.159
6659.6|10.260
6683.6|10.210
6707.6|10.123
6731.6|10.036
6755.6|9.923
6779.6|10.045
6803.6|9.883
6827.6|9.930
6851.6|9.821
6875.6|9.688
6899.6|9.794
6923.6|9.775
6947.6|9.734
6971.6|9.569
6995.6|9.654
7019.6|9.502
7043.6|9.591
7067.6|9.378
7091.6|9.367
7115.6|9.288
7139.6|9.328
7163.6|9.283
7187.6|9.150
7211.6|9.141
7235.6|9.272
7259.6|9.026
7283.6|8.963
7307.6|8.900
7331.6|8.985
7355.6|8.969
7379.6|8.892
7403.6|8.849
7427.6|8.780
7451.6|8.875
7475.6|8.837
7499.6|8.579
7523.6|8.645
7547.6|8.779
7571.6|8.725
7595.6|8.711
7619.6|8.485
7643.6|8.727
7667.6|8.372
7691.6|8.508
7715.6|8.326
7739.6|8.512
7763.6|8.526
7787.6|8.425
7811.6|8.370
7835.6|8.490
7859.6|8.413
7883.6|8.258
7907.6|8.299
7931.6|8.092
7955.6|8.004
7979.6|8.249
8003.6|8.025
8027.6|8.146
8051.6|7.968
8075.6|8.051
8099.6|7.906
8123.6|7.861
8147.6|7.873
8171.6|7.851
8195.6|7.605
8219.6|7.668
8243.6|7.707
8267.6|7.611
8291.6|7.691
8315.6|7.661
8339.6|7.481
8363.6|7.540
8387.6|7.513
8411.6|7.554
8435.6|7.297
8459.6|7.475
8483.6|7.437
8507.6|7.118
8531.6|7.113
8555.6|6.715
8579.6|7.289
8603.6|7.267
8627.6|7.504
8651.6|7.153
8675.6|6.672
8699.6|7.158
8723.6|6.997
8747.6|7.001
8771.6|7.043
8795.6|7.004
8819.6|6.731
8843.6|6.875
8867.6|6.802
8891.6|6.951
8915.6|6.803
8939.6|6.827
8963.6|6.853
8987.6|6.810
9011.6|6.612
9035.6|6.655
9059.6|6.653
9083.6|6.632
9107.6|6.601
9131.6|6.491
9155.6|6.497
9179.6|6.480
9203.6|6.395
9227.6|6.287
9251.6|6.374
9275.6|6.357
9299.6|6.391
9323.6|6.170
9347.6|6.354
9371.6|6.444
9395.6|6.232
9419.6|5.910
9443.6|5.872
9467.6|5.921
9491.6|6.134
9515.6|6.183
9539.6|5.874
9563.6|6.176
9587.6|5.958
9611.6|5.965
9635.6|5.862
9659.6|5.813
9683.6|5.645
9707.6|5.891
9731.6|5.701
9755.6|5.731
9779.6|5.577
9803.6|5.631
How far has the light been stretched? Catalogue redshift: 0.00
